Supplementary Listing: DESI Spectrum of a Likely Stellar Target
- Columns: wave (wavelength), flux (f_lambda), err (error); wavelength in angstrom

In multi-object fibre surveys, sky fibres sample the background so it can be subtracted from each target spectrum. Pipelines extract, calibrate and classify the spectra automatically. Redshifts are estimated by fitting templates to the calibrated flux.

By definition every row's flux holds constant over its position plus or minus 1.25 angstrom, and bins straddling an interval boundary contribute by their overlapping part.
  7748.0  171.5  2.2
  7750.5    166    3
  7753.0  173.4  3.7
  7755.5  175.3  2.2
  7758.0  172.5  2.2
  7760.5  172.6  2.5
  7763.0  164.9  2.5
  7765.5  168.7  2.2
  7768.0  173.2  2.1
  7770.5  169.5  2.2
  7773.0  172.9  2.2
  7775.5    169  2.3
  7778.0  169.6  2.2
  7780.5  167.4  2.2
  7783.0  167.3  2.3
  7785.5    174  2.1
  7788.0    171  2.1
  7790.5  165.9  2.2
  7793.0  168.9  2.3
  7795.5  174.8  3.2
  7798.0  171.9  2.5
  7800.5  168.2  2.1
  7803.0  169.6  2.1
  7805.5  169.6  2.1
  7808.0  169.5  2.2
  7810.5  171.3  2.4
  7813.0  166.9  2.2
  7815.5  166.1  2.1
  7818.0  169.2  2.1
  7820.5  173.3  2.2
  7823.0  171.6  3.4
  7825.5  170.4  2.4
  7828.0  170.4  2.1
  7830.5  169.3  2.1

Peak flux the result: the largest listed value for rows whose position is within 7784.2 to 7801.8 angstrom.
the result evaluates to 174.8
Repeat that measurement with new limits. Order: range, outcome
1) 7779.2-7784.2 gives 167.4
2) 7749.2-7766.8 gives 175.3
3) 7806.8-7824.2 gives 173.3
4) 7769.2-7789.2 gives 174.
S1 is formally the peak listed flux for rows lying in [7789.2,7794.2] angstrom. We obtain 168.9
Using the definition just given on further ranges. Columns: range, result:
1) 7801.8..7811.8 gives 171.3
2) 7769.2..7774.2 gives 172.9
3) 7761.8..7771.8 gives 173.2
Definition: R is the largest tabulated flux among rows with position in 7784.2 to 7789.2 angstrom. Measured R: 174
